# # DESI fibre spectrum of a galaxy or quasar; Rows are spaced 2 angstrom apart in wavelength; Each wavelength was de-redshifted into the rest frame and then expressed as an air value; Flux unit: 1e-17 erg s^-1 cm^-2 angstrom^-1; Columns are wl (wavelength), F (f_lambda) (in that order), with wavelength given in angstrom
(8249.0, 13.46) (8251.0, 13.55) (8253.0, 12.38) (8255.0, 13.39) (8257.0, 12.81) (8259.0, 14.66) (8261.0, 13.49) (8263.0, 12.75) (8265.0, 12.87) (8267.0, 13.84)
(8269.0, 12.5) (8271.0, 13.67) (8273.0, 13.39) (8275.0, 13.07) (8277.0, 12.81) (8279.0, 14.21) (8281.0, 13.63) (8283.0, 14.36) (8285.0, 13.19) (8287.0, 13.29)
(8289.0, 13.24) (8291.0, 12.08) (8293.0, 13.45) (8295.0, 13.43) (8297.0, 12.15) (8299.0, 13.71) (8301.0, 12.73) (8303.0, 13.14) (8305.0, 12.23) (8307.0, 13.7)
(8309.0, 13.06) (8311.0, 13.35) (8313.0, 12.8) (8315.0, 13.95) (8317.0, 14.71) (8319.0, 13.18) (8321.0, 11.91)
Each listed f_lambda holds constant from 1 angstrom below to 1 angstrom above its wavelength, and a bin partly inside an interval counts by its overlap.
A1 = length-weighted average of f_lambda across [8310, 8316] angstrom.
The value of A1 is 13.4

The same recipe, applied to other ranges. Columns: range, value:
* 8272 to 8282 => 13.4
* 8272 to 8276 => 13.2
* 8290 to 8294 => 12.8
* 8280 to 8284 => 14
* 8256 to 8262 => 13.7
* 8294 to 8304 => 13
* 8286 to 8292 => 12.9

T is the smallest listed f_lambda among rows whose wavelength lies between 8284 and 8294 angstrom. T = 12.08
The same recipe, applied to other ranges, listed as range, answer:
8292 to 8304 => 12.15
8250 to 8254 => 12.38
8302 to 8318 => 12.23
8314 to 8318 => 13.95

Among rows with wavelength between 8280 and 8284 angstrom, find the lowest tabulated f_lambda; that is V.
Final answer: 13.63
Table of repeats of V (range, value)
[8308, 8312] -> 13.06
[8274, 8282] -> 12.81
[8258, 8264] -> 12.75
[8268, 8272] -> 12.5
